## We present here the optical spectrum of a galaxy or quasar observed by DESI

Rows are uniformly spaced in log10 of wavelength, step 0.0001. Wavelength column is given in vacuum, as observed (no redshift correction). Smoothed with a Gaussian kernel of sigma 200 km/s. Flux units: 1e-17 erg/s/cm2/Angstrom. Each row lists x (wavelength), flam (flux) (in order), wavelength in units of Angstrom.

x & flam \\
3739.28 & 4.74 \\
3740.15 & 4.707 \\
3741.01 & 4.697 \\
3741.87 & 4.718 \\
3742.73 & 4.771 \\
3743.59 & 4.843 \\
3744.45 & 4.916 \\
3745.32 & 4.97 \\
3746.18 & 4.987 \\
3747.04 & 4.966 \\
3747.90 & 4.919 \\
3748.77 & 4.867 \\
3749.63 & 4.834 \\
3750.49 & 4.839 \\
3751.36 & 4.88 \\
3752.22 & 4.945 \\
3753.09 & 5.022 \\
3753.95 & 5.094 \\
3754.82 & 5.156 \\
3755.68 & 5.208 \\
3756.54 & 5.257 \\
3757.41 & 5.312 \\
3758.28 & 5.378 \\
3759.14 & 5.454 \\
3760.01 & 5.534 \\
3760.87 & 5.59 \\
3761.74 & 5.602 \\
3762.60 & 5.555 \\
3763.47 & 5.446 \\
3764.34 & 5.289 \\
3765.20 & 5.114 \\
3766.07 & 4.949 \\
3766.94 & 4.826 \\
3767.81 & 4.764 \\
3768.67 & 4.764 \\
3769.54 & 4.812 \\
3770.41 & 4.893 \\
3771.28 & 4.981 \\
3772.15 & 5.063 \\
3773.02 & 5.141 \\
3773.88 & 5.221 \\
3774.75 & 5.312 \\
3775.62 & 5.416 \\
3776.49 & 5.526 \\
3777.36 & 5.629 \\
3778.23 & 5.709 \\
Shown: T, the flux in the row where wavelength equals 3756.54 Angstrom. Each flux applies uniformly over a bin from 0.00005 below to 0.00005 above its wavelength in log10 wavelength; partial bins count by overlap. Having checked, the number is 5.257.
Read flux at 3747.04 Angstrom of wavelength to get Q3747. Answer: 4.966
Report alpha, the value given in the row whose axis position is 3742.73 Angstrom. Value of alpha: 4.771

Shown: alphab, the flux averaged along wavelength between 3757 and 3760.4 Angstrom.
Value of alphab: 5.41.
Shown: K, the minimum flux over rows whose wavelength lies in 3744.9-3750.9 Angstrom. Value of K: 4.834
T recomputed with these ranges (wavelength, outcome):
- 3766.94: 4.826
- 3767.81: 4.764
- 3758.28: 5.378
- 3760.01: 5.534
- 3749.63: 4.834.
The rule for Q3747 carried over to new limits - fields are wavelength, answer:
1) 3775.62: 5.416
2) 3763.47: 5.446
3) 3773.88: 5.221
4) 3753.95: 5.094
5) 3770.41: 4.893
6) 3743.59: 4.843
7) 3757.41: 5.312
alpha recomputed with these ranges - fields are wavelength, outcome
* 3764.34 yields 5.289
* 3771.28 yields 4.981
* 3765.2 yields 5.114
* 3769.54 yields 4.812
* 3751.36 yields 4.88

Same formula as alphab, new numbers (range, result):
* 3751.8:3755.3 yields 5.05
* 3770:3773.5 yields 5.03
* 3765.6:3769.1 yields 4.83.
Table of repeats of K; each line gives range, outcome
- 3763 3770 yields 4.764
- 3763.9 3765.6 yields 5.114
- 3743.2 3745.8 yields 4.843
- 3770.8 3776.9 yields 4.981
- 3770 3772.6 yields 4.893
